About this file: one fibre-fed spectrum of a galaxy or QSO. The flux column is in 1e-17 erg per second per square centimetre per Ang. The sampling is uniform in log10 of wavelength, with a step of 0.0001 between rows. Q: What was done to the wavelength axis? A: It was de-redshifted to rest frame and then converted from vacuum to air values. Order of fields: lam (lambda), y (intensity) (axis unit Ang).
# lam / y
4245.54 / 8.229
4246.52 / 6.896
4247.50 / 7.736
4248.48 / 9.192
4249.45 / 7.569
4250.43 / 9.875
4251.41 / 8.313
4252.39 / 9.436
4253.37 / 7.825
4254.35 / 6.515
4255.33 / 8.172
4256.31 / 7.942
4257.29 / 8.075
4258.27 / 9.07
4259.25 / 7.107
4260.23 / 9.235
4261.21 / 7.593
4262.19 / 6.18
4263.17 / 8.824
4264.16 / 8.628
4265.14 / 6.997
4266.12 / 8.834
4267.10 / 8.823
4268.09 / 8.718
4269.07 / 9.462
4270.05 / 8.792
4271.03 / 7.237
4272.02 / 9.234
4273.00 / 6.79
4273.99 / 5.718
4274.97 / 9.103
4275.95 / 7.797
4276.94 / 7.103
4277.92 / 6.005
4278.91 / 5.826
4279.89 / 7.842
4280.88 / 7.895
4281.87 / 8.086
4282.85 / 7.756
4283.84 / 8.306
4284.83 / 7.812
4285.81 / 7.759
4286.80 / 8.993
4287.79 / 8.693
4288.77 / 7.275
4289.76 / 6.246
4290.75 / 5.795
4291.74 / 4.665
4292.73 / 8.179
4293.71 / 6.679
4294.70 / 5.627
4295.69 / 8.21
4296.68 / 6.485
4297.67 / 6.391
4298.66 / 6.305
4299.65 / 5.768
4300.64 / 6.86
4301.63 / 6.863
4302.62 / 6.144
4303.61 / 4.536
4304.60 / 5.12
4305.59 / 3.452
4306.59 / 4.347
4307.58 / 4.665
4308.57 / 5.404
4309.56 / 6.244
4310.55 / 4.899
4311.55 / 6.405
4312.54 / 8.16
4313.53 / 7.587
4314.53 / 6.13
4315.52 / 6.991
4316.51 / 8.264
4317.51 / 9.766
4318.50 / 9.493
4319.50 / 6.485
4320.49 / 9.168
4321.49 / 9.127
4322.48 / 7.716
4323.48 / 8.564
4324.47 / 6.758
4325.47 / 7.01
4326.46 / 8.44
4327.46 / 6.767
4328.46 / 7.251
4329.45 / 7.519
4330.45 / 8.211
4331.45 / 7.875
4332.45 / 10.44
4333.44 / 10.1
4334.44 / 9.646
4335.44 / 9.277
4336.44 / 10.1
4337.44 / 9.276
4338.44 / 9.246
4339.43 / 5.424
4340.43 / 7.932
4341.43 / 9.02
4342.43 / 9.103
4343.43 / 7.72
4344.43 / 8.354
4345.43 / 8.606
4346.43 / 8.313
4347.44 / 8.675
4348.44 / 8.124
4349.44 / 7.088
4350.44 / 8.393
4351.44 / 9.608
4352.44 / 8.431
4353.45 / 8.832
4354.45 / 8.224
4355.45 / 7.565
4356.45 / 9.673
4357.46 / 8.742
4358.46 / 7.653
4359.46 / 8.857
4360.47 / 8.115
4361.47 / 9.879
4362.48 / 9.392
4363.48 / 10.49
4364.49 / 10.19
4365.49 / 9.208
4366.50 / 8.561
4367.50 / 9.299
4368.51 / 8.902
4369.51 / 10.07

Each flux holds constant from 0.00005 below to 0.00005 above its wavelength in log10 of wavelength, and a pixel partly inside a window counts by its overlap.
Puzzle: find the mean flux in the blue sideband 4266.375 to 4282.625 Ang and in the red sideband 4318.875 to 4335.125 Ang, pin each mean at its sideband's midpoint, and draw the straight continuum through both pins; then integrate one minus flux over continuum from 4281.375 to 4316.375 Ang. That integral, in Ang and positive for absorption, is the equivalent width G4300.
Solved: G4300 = 6.3 Ang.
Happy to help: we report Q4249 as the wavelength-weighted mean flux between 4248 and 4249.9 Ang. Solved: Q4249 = 8.43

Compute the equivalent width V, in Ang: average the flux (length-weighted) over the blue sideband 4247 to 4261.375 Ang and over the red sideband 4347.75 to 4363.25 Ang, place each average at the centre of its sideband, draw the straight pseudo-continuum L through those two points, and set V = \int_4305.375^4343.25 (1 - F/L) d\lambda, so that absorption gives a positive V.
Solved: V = 3.5 Ang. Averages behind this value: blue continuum 8.26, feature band 7.73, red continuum 8.61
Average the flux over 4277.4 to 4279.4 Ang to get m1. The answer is 5.95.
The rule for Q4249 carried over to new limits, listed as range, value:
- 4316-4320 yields 8.5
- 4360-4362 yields 9.01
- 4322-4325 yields 7.66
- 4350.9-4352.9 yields 9.04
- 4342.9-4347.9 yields 8.32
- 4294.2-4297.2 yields 6.76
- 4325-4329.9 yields 7.41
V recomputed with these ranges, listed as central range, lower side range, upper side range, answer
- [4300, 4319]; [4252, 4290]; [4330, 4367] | 4.46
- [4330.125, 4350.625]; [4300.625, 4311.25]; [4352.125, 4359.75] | -3.23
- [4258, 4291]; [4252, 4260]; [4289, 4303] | -2.31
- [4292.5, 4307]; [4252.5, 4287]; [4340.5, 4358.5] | 3.70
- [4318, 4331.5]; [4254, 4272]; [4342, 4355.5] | 0.70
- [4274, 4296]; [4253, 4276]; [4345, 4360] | 2.24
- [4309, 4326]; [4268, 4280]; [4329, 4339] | 2.28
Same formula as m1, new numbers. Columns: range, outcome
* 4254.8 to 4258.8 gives 8.29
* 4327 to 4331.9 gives 7.52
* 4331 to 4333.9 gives 9.51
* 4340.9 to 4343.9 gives 8.61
